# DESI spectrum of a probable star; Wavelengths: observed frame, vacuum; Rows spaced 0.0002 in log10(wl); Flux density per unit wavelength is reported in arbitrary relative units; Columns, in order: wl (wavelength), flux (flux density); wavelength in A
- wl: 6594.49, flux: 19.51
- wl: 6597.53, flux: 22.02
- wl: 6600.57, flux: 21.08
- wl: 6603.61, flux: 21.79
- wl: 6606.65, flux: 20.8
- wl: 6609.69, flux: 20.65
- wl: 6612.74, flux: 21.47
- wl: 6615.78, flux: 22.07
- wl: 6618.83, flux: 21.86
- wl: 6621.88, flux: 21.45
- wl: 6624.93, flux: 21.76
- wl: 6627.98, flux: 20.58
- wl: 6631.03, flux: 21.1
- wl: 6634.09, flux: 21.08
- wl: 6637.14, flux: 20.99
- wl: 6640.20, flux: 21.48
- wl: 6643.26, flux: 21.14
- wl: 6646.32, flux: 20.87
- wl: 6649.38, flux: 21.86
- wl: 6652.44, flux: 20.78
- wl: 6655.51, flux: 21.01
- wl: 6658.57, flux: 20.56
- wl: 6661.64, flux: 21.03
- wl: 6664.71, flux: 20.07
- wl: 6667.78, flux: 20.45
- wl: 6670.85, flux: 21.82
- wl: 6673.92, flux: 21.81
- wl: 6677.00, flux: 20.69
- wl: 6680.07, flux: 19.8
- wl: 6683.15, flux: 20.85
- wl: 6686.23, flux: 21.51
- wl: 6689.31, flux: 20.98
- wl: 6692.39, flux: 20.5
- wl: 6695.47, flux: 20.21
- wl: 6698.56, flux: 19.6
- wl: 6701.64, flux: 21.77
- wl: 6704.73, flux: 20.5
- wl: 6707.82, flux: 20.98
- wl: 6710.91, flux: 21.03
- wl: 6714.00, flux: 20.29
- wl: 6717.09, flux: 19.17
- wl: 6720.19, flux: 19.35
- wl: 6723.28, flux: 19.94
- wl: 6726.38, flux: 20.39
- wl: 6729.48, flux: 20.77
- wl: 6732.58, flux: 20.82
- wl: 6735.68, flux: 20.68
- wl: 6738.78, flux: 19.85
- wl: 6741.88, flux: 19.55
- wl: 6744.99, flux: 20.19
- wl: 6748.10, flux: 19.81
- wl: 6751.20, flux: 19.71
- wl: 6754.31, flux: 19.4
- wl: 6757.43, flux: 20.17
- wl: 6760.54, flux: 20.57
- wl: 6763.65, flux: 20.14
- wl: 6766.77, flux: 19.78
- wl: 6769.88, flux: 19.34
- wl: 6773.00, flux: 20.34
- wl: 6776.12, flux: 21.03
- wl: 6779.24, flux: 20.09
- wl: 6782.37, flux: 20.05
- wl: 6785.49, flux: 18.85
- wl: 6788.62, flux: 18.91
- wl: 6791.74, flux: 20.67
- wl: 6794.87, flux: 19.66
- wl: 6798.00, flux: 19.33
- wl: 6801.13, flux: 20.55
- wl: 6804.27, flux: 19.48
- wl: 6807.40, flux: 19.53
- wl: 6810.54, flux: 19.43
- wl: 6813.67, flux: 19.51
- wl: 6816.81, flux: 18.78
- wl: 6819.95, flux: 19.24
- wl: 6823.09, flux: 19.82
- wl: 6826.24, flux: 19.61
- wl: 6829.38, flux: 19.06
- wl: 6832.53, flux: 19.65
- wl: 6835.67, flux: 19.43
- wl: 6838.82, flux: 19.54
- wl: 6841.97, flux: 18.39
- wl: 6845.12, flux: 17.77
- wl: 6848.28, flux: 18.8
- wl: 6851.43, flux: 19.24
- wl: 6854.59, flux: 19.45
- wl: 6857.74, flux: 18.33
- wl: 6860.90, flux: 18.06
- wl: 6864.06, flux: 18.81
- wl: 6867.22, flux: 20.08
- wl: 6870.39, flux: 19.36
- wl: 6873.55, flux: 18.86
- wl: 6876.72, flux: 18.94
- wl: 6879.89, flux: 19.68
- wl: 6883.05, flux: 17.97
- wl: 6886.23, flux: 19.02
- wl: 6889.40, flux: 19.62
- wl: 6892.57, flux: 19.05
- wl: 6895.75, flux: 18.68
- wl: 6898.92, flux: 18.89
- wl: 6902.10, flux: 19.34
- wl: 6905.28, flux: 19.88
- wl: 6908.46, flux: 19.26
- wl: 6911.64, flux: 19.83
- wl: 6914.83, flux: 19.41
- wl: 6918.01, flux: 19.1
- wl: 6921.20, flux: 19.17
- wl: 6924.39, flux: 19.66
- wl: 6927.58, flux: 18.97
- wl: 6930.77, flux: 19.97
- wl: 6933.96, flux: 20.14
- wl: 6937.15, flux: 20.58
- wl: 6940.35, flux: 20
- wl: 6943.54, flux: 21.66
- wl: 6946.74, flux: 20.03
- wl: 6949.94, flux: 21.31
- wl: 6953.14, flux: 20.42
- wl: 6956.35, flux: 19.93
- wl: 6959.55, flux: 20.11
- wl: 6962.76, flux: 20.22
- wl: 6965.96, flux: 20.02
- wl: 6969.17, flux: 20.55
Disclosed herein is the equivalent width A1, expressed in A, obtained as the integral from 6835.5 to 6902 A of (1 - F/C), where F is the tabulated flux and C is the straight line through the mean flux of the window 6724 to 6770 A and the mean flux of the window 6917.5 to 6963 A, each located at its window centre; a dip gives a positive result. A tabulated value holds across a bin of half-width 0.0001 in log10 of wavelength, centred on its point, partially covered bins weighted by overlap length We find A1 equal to 3.8 A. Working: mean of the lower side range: 20.1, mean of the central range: 18.9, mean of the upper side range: 20.1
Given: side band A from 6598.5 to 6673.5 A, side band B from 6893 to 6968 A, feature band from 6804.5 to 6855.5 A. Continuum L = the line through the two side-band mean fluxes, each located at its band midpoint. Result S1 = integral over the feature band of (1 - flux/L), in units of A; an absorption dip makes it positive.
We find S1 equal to 2.7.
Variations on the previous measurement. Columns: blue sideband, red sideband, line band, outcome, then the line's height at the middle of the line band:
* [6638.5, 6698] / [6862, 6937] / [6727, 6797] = 0.8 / 20.3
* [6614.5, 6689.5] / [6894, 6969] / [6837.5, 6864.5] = 2.0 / 20.2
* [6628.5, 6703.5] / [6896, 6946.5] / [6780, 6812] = 1.0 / 20.3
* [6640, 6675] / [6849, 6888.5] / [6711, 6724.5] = 0.4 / 20.5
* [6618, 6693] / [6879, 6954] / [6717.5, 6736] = 0.4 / 20.7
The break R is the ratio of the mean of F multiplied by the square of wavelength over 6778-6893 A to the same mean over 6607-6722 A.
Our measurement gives 0.97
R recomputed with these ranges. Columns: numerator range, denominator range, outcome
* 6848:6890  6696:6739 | 0.98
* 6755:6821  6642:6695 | 0.98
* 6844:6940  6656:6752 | 0.99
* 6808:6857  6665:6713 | 0.96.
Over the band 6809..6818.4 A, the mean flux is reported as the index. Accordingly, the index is 19.3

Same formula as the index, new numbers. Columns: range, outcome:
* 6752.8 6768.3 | 20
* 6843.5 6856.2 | 18.8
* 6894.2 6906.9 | 19.2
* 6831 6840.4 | 19.6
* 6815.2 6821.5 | 19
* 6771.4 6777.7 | 20.7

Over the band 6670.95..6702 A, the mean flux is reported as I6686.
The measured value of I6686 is 20.8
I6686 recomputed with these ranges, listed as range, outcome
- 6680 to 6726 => 20.4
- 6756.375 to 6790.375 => 19.9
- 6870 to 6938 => 19.3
